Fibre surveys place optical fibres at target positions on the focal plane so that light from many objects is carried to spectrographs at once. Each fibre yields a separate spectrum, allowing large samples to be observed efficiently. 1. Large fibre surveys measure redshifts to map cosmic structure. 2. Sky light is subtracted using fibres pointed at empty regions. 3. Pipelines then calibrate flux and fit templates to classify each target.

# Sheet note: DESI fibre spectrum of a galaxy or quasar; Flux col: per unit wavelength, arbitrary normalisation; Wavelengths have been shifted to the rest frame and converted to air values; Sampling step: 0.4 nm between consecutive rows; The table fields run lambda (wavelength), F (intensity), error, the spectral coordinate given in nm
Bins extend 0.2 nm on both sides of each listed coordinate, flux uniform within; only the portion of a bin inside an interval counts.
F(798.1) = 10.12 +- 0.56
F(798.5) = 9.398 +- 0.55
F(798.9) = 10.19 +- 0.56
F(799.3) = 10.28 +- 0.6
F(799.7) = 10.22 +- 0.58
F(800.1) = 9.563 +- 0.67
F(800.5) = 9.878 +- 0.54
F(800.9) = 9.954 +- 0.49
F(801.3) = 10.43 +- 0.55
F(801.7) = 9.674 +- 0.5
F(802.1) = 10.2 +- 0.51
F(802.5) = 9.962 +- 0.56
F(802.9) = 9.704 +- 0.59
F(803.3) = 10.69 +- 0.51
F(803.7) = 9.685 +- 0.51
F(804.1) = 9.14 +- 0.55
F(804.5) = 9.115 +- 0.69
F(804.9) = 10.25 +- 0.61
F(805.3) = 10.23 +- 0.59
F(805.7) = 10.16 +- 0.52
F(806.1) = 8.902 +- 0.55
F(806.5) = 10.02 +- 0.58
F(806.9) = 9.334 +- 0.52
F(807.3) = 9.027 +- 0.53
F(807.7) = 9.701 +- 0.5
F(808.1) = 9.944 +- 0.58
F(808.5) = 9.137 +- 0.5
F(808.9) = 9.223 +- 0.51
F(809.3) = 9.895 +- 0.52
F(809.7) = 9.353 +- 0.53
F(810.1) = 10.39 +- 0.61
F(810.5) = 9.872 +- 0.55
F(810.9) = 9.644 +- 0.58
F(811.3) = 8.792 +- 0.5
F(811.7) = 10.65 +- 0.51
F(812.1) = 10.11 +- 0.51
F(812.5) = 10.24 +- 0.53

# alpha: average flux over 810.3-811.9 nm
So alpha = 9.74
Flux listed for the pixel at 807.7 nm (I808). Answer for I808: 9.701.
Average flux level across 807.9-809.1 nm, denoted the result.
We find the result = 9.43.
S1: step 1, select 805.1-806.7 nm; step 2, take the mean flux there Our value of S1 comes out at 9.83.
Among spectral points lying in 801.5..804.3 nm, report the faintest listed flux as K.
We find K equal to 9.14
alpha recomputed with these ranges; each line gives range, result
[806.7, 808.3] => 9.5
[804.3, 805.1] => 9.68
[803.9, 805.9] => 9.78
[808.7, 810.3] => 9.72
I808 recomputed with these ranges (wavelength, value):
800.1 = 9.563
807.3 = 9.027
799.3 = 10.28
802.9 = 9.704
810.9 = 9.644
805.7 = 10.16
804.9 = 10.25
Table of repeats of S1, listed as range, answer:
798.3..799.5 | 9.96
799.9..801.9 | 9.9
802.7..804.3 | 9.8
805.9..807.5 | 9.32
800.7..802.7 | 10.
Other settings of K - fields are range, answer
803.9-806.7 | 8.902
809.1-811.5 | 8.792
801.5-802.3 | 9.674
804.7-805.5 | 10.23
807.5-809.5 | 9.137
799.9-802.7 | 9.563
